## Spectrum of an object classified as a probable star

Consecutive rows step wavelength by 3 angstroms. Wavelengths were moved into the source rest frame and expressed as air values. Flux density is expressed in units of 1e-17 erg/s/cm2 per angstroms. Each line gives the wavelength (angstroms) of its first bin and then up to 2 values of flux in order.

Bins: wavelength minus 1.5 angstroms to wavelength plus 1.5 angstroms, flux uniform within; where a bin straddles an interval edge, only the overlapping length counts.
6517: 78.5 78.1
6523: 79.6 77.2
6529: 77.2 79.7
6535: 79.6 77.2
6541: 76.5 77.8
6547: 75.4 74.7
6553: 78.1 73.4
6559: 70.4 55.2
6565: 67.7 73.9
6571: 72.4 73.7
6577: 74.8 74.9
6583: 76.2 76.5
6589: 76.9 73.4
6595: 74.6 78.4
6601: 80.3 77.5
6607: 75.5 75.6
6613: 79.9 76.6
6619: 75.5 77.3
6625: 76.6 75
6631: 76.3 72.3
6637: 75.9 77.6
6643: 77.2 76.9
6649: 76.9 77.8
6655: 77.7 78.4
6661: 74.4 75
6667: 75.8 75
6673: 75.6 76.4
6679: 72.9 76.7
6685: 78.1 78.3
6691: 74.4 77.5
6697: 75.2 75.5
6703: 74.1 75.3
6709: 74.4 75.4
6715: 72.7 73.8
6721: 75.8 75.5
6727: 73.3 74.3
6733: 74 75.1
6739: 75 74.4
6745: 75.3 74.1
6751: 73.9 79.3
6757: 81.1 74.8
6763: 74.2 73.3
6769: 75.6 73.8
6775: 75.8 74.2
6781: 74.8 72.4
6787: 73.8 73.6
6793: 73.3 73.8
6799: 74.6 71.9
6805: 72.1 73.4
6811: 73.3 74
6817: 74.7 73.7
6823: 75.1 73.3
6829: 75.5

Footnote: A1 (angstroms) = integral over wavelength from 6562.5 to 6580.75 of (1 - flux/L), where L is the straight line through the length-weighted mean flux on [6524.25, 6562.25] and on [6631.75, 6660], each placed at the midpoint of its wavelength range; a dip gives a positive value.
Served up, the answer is 0.95 angstroms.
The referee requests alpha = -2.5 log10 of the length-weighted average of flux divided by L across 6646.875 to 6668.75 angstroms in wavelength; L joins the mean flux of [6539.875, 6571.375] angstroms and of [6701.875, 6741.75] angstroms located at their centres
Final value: -0.04 mag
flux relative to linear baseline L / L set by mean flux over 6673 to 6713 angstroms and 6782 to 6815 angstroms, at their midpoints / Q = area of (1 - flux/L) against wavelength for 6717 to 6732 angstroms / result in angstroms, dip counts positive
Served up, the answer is 0.1 angstroms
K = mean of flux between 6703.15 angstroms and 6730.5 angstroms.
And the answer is 74.5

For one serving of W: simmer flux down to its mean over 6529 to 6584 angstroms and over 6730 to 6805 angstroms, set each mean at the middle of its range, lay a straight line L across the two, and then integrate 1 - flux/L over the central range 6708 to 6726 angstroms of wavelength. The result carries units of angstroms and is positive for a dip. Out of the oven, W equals -0.02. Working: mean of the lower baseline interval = 74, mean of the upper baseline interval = 74.6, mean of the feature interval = 74.6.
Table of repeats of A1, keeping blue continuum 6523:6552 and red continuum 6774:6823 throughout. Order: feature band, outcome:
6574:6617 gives 0.1 angstroms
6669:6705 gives -0.2 angstroms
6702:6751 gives 0.1 angstroms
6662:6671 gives 0.0 angstroms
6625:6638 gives 0.2 angstroms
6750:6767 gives -0.4 angstroms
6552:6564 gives 1.3 angstroms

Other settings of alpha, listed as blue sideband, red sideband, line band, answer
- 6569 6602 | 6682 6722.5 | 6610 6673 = -0.01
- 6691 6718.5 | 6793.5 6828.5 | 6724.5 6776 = -0.01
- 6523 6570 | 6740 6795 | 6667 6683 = -0.01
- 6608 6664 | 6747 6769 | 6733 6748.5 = 0.02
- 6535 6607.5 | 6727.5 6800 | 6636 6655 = -0.04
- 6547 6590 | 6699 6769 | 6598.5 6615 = -0.06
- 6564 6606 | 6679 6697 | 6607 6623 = -0.02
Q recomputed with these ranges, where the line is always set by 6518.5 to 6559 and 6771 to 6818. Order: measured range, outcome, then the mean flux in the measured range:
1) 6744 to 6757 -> -0.4 angstroms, 76.3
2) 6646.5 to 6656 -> -0.2 angstroms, 77.4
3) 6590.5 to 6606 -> -0.1 angstroms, 76.8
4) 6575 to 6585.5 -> 0.2 angstroms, 75.3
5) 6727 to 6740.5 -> 0.0 angstroms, 74.5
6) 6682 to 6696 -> -0.4 angstroms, 77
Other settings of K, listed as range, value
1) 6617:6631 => 76.1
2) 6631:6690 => 76.2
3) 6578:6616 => 76.6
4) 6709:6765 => 75.1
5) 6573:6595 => 75.2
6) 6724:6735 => 74.1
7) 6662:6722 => 75.4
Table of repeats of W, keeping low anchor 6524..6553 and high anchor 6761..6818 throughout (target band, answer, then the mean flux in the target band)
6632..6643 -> 0.05 angstroms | 75.6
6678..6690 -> -0.20 angstroms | 76.6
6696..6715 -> 0.05 angstroms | 74.8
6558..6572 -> 1.69 angstroms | 67.7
